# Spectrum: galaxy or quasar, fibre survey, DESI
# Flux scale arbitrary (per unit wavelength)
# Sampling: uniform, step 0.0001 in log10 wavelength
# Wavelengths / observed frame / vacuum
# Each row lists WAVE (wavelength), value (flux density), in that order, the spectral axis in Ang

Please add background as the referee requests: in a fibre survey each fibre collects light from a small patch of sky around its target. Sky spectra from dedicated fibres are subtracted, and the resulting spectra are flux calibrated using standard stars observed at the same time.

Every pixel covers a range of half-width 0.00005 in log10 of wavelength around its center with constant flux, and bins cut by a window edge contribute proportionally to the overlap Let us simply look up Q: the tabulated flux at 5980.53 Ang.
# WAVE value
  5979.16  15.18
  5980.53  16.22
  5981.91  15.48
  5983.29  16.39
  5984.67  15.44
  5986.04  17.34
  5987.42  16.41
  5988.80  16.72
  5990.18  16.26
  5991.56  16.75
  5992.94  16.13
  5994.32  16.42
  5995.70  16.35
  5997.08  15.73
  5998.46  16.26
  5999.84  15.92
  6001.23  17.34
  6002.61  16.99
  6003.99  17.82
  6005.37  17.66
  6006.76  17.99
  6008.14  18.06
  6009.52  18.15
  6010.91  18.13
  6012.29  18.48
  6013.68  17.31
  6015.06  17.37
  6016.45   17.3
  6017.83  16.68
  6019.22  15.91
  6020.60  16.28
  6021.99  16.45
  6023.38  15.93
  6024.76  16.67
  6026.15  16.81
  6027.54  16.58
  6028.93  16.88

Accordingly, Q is 16.22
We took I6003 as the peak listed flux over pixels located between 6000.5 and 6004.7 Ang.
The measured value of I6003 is 17.82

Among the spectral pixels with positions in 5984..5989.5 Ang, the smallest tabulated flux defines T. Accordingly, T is 15.44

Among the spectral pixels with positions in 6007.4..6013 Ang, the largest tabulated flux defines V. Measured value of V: 18.48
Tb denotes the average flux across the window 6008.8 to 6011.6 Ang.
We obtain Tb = 18.1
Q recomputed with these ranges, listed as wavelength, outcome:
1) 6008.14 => 18.06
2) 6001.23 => 17.34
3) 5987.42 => 16.41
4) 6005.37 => 17.66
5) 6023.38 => 15.93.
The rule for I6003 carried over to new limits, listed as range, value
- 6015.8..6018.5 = 17.3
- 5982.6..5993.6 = 17.34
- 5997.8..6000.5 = 16.26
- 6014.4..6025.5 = 17.37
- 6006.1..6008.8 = 18.06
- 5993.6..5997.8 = 16.42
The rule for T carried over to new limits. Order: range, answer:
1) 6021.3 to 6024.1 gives 15.93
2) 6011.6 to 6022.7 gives 15.91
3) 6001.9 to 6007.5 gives 16.99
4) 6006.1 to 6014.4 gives 17.31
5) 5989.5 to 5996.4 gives 16.13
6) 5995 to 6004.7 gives 15.73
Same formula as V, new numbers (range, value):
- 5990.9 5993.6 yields 16.75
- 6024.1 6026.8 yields 16.81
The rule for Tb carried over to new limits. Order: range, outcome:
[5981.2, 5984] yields 15.9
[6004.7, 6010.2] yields 18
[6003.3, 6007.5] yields 17.8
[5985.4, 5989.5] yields 16.8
